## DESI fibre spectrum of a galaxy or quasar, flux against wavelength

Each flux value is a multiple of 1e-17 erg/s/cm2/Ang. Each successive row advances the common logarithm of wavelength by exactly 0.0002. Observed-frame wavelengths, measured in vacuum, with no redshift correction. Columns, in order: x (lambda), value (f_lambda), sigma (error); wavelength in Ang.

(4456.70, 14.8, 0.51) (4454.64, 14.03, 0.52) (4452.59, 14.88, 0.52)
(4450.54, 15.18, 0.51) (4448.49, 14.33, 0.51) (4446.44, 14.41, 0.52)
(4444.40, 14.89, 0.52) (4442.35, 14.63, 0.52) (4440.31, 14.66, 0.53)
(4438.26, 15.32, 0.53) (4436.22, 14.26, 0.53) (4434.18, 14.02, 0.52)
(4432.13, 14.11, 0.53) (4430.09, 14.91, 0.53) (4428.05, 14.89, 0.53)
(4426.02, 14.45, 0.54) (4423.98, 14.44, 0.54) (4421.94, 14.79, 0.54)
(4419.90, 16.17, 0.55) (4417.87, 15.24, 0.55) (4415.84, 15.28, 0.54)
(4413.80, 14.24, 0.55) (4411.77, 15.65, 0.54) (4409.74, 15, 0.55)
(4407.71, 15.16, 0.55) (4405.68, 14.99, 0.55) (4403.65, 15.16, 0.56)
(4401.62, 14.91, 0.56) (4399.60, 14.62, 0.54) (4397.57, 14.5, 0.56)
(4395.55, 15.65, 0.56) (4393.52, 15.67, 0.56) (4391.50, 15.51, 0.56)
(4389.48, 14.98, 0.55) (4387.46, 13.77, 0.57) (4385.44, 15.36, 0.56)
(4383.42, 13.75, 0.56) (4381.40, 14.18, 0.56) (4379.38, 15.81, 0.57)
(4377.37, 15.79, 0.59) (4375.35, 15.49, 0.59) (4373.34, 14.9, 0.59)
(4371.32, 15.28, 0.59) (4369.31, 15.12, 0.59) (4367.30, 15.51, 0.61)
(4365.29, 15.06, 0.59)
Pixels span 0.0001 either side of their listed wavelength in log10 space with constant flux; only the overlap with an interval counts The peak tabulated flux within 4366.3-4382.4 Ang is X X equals 15.81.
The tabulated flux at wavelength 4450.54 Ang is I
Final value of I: 15.18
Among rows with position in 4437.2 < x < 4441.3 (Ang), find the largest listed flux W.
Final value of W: 15.32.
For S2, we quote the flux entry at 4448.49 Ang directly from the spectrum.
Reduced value 14.33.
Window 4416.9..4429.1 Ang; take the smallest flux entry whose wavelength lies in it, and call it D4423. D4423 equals 14.44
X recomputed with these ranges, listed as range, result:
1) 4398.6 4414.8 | 15.65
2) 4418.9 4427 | 16.17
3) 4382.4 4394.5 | 15.67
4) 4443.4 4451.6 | 15.18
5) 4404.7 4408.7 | 15.16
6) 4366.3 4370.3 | 15.51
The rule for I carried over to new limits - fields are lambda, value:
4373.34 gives 14.9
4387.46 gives 13.77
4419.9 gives 16.17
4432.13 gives 14.11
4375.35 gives 15.49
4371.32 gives 15.28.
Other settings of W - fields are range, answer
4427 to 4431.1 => 14.91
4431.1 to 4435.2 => 14.11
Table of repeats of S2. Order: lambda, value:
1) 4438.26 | 15.32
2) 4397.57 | 14.5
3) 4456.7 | 14.8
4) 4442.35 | 14.63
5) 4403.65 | 15.16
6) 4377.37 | 15.79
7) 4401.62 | 14.91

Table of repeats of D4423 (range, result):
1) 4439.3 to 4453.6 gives 14.33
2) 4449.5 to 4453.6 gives 14.88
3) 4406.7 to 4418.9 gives 14.24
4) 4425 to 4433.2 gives 14.11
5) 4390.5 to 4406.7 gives 14.5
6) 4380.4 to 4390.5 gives 13.75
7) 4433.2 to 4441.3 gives 14.02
